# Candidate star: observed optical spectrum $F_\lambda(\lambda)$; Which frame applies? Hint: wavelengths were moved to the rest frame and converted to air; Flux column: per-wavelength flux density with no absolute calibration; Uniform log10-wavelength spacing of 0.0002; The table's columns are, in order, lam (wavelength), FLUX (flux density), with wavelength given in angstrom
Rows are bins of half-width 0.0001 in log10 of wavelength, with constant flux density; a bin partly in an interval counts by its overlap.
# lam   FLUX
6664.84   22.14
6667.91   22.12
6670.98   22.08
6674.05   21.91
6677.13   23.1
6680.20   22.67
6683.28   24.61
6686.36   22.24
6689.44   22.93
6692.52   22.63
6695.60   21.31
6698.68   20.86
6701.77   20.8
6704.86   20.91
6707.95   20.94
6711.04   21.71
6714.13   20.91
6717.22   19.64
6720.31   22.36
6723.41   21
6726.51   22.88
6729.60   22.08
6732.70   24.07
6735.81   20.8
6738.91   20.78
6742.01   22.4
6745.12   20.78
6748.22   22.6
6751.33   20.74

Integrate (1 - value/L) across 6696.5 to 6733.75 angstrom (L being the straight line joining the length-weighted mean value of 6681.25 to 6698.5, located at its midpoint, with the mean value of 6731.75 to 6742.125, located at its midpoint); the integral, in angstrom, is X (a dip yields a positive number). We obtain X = 1.2 angstrom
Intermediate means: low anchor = 22.6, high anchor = 21.8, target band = 21.5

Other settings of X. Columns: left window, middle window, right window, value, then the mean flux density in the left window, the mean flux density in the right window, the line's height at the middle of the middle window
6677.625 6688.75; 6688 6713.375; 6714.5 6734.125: 1.3 angstrom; 23.2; 21.9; 22.6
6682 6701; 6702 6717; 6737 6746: 0.7 angstrom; 22.3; 21.3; 22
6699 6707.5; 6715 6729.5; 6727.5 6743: 0.0 angstrom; 20.8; 22.1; 21.6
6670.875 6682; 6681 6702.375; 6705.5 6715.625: -0.3 angstrom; 22.5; 21.2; 21.9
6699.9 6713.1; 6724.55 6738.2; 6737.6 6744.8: -0.6 angstrom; 21.1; 21.5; 21.4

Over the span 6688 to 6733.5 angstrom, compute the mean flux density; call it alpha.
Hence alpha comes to 21.6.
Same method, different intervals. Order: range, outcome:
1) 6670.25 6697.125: 22.6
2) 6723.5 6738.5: 22.2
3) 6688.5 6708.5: 21.5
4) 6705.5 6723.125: 21.1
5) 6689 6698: 22.1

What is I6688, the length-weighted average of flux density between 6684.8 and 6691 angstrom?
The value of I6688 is 22.6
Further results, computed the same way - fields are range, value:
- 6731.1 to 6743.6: 22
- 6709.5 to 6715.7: 21.3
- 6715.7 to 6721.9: 21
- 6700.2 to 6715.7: 21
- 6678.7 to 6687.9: 23.2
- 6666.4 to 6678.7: 22.3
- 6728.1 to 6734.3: 23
